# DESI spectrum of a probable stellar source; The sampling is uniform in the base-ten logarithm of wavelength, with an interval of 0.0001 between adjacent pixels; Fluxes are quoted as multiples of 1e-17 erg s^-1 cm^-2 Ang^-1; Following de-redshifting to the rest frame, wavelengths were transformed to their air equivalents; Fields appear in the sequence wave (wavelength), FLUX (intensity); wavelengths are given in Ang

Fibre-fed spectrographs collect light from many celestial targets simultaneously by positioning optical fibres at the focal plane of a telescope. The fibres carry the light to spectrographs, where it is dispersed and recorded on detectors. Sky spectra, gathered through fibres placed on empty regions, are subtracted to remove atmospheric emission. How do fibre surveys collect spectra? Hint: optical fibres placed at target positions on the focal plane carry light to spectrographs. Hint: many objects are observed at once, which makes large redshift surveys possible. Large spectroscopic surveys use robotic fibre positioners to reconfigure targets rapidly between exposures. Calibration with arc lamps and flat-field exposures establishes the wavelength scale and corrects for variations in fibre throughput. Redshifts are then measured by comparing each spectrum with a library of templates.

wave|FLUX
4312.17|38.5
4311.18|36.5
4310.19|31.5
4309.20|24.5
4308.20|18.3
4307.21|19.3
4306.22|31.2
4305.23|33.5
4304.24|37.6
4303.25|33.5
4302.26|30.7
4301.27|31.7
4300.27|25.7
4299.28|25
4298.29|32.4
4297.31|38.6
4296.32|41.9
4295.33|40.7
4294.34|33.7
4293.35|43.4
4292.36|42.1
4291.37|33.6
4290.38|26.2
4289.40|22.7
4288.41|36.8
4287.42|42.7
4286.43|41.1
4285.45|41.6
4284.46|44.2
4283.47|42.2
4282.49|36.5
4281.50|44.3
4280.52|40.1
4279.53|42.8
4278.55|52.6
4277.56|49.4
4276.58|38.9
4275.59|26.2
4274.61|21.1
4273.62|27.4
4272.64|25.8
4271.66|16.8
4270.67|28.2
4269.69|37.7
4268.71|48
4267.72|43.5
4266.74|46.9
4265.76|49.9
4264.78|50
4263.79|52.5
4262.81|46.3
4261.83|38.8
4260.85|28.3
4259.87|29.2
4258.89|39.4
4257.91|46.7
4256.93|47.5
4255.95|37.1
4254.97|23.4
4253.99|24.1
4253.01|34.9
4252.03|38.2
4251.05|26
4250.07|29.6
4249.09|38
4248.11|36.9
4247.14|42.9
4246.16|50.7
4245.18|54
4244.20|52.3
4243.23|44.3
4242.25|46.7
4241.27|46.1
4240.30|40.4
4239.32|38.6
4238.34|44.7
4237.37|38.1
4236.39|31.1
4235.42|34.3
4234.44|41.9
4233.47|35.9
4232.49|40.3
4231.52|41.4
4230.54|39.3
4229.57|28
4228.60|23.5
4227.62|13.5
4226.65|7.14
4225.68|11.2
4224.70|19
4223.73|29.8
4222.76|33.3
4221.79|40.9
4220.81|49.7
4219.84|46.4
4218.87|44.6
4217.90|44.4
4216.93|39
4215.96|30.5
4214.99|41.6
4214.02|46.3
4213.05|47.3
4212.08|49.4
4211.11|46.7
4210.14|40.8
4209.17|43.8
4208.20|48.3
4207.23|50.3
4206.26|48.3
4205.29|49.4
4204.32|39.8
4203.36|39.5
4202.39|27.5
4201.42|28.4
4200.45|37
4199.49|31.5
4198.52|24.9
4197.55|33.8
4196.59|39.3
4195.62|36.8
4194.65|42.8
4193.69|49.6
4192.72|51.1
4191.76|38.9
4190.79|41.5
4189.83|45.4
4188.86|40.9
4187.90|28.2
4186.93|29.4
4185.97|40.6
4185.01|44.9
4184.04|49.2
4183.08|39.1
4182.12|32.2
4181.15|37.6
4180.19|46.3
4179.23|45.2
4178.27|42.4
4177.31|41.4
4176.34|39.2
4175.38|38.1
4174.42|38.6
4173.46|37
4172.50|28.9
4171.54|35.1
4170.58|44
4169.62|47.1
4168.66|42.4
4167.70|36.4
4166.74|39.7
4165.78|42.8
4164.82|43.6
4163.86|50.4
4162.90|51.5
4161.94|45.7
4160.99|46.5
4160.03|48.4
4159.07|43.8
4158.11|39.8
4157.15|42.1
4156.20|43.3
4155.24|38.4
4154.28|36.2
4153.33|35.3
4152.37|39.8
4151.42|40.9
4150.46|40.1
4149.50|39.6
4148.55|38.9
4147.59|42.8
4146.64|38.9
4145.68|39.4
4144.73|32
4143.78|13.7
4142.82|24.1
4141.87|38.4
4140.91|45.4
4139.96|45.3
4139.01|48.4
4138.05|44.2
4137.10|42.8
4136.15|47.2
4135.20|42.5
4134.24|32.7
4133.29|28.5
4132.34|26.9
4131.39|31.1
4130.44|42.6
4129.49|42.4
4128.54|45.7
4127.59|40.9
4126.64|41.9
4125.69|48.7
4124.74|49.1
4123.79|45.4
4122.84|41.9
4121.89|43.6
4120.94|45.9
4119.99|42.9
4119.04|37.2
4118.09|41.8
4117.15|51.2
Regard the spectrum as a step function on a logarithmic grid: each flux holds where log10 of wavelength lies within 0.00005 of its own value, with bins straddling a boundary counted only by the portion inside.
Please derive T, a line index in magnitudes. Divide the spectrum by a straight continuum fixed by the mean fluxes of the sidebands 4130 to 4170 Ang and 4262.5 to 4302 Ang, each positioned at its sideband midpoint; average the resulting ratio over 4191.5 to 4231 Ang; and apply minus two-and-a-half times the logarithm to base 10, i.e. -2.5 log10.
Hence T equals 0.044 mag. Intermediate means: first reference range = 40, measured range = 37.4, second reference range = 37.7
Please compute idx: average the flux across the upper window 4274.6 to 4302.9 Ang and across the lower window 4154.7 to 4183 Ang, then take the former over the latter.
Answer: 0.89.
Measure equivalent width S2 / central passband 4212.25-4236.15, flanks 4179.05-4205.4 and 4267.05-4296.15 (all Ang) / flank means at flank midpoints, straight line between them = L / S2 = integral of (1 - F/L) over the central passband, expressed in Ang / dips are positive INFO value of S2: 2.2 Ang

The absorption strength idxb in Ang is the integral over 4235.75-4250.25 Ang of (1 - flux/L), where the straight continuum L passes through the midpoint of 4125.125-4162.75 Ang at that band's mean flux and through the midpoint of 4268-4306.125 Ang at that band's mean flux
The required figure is -2.2 Ang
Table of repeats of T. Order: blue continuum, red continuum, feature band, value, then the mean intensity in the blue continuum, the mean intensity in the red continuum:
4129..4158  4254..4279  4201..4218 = -0.12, 38.2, 37.8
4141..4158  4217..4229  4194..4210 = -0.20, 37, 30.6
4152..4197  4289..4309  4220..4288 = -0.06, 41.2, 32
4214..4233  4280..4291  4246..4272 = -0.07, 33.2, 38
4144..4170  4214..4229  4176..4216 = -0.14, 41.4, 32.2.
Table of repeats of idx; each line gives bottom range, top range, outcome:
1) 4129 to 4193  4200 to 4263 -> 0.95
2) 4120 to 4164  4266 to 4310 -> 0.86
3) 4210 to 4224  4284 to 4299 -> 0.88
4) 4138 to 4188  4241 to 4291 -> 0.97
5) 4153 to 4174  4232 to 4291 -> 0.93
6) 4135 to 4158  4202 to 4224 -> 1.09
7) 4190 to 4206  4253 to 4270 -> 1.05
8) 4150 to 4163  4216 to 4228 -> 0.75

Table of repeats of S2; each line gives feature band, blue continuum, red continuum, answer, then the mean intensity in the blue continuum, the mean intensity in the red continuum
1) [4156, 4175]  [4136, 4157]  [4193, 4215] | -1.3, 38.8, 41.1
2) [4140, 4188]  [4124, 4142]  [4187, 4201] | 0.0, 41.4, 38.4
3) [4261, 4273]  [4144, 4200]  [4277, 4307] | -0.8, 40.2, 37.1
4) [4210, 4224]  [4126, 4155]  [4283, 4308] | -2.2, 38.4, 34.7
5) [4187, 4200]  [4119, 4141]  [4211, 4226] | 0.4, 41.8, 38.9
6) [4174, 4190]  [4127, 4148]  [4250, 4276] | -1.1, 38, 35.8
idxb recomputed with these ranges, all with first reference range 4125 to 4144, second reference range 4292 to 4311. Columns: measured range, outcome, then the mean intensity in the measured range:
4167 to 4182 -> -0.91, 39.8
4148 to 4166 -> -2.02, 42.5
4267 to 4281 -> -0.97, 35.8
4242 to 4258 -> -2.25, 39.3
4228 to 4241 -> -0.61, 36.7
